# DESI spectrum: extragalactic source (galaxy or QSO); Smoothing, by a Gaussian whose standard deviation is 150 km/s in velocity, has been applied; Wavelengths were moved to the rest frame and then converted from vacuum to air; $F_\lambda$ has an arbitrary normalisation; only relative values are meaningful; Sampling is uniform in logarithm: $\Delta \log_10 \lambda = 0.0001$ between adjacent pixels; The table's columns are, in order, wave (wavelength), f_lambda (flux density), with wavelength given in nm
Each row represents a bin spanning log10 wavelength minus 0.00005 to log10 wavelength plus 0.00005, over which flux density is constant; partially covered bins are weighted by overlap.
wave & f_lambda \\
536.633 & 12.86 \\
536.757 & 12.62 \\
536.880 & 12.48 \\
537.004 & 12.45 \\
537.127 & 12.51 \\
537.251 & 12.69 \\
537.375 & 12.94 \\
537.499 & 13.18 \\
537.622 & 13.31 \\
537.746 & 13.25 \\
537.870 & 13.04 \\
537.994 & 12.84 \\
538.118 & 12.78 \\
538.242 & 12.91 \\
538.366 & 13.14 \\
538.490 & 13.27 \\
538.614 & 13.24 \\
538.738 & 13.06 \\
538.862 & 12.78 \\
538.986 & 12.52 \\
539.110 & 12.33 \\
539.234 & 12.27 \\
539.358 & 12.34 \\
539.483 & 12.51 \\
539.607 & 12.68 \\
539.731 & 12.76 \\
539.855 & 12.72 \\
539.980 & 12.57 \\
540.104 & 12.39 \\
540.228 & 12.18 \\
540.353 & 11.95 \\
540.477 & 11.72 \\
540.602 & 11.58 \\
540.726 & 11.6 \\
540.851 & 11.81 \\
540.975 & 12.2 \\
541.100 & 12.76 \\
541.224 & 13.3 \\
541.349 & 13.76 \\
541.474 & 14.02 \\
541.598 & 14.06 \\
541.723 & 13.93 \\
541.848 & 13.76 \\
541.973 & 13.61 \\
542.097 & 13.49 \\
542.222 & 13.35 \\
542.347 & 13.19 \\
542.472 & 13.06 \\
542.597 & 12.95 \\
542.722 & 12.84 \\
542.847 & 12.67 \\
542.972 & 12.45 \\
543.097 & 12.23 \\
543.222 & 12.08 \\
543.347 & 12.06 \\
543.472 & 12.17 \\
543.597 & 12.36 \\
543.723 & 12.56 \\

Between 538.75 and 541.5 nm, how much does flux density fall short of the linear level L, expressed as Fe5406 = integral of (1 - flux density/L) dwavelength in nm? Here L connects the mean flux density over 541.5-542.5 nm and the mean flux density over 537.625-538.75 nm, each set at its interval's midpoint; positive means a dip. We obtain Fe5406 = 0.18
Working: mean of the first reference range 13.1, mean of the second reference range 13.6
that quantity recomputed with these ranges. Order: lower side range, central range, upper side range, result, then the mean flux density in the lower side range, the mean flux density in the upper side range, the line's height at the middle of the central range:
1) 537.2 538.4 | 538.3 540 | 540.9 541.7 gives 0.053 nm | 13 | 13.4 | 13.1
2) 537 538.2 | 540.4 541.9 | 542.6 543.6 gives -0.033 nm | 12.9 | 12.4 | 12.6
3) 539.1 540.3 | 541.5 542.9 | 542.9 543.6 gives -0.122 nm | 12.5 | 12.2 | 12.3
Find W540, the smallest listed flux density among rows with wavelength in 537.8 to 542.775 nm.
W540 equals 11.58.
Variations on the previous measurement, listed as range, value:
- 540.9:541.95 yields 12.2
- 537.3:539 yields 12.52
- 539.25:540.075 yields 12.34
